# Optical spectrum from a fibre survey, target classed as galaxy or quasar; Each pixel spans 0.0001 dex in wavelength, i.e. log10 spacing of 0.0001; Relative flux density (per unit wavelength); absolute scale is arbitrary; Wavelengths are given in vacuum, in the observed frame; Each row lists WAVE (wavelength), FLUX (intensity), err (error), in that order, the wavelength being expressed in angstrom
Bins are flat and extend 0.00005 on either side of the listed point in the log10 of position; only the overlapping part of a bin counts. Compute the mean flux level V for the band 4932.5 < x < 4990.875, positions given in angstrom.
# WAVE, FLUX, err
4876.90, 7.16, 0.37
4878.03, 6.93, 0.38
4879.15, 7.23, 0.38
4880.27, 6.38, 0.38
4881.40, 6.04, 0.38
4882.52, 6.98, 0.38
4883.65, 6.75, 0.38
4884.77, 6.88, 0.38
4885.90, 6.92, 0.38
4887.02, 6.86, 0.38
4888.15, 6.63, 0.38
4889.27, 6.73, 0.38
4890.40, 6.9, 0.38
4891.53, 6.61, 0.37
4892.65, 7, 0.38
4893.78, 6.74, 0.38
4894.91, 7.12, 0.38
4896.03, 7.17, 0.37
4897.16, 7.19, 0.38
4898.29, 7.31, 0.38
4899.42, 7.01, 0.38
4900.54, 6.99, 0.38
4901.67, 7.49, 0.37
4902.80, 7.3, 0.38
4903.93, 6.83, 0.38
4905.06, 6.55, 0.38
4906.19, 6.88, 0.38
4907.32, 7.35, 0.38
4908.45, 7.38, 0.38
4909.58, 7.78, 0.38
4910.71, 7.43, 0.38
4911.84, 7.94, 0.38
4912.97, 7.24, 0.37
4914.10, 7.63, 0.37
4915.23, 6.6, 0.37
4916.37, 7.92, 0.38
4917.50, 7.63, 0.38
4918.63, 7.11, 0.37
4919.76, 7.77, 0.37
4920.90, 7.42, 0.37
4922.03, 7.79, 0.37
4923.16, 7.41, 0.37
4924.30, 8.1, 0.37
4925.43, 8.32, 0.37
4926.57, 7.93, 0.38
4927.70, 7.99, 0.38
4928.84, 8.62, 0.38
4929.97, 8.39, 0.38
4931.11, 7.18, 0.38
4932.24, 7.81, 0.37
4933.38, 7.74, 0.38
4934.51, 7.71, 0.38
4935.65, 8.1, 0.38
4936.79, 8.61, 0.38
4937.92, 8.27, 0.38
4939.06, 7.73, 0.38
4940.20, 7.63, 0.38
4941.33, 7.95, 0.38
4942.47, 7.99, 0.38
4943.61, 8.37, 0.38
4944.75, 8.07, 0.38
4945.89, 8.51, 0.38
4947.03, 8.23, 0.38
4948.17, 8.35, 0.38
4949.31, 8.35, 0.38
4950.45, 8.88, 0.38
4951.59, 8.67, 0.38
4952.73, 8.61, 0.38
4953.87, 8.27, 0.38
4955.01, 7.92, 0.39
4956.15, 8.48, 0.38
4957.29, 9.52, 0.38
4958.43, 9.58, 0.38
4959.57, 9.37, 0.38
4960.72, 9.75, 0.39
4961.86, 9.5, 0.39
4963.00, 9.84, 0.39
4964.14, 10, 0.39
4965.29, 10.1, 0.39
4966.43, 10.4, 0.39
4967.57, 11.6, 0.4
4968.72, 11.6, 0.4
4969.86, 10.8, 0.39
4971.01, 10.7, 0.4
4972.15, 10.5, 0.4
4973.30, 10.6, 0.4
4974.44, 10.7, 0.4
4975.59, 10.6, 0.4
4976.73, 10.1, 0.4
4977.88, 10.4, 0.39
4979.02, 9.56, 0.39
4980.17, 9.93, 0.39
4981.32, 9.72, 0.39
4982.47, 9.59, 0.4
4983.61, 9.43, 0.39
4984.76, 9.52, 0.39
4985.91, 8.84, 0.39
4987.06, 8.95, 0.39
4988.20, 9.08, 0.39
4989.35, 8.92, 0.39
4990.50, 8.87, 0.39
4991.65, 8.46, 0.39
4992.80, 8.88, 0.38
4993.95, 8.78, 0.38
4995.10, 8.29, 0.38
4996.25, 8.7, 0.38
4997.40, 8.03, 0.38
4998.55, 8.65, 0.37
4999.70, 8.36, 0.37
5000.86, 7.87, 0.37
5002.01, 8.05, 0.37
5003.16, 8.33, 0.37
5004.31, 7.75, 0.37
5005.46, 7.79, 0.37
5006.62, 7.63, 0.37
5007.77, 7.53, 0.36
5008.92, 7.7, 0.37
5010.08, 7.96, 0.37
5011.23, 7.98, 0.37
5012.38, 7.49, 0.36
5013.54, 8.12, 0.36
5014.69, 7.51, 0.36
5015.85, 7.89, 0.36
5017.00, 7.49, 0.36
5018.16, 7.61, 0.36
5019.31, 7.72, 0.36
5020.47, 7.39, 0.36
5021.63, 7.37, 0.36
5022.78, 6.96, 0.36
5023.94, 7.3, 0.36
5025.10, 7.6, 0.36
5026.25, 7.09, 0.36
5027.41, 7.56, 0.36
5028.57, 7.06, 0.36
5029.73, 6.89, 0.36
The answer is 9.22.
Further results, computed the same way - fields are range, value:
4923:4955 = 8.14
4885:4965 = 7.85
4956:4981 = 10.2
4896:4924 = 7.33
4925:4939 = 8.04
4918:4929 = 7.81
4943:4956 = 8.38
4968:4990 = 9.98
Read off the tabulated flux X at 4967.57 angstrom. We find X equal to 11.6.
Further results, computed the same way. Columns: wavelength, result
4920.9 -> 7.42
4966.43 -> 10.4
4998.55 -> 8.65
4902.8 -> 7.3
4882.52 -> 6.98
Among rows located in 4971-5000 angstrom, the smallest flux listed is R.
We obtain 8.03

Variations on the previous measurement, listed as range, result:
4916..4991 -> 7.11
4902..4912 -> 6.55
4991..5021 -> 7.39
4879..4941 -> 6.04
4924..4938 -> 7.18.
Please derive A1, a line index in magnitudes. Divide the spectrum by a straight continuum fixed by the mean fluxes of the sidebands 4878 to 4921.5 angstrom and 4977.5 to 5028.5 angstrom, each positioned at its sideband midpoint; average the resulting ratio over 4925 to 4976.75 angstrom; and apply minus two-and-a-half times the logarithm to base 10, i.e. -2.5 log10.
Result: -0.17 mag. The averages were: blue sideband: 7.1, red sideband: 8.26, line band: 8.99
